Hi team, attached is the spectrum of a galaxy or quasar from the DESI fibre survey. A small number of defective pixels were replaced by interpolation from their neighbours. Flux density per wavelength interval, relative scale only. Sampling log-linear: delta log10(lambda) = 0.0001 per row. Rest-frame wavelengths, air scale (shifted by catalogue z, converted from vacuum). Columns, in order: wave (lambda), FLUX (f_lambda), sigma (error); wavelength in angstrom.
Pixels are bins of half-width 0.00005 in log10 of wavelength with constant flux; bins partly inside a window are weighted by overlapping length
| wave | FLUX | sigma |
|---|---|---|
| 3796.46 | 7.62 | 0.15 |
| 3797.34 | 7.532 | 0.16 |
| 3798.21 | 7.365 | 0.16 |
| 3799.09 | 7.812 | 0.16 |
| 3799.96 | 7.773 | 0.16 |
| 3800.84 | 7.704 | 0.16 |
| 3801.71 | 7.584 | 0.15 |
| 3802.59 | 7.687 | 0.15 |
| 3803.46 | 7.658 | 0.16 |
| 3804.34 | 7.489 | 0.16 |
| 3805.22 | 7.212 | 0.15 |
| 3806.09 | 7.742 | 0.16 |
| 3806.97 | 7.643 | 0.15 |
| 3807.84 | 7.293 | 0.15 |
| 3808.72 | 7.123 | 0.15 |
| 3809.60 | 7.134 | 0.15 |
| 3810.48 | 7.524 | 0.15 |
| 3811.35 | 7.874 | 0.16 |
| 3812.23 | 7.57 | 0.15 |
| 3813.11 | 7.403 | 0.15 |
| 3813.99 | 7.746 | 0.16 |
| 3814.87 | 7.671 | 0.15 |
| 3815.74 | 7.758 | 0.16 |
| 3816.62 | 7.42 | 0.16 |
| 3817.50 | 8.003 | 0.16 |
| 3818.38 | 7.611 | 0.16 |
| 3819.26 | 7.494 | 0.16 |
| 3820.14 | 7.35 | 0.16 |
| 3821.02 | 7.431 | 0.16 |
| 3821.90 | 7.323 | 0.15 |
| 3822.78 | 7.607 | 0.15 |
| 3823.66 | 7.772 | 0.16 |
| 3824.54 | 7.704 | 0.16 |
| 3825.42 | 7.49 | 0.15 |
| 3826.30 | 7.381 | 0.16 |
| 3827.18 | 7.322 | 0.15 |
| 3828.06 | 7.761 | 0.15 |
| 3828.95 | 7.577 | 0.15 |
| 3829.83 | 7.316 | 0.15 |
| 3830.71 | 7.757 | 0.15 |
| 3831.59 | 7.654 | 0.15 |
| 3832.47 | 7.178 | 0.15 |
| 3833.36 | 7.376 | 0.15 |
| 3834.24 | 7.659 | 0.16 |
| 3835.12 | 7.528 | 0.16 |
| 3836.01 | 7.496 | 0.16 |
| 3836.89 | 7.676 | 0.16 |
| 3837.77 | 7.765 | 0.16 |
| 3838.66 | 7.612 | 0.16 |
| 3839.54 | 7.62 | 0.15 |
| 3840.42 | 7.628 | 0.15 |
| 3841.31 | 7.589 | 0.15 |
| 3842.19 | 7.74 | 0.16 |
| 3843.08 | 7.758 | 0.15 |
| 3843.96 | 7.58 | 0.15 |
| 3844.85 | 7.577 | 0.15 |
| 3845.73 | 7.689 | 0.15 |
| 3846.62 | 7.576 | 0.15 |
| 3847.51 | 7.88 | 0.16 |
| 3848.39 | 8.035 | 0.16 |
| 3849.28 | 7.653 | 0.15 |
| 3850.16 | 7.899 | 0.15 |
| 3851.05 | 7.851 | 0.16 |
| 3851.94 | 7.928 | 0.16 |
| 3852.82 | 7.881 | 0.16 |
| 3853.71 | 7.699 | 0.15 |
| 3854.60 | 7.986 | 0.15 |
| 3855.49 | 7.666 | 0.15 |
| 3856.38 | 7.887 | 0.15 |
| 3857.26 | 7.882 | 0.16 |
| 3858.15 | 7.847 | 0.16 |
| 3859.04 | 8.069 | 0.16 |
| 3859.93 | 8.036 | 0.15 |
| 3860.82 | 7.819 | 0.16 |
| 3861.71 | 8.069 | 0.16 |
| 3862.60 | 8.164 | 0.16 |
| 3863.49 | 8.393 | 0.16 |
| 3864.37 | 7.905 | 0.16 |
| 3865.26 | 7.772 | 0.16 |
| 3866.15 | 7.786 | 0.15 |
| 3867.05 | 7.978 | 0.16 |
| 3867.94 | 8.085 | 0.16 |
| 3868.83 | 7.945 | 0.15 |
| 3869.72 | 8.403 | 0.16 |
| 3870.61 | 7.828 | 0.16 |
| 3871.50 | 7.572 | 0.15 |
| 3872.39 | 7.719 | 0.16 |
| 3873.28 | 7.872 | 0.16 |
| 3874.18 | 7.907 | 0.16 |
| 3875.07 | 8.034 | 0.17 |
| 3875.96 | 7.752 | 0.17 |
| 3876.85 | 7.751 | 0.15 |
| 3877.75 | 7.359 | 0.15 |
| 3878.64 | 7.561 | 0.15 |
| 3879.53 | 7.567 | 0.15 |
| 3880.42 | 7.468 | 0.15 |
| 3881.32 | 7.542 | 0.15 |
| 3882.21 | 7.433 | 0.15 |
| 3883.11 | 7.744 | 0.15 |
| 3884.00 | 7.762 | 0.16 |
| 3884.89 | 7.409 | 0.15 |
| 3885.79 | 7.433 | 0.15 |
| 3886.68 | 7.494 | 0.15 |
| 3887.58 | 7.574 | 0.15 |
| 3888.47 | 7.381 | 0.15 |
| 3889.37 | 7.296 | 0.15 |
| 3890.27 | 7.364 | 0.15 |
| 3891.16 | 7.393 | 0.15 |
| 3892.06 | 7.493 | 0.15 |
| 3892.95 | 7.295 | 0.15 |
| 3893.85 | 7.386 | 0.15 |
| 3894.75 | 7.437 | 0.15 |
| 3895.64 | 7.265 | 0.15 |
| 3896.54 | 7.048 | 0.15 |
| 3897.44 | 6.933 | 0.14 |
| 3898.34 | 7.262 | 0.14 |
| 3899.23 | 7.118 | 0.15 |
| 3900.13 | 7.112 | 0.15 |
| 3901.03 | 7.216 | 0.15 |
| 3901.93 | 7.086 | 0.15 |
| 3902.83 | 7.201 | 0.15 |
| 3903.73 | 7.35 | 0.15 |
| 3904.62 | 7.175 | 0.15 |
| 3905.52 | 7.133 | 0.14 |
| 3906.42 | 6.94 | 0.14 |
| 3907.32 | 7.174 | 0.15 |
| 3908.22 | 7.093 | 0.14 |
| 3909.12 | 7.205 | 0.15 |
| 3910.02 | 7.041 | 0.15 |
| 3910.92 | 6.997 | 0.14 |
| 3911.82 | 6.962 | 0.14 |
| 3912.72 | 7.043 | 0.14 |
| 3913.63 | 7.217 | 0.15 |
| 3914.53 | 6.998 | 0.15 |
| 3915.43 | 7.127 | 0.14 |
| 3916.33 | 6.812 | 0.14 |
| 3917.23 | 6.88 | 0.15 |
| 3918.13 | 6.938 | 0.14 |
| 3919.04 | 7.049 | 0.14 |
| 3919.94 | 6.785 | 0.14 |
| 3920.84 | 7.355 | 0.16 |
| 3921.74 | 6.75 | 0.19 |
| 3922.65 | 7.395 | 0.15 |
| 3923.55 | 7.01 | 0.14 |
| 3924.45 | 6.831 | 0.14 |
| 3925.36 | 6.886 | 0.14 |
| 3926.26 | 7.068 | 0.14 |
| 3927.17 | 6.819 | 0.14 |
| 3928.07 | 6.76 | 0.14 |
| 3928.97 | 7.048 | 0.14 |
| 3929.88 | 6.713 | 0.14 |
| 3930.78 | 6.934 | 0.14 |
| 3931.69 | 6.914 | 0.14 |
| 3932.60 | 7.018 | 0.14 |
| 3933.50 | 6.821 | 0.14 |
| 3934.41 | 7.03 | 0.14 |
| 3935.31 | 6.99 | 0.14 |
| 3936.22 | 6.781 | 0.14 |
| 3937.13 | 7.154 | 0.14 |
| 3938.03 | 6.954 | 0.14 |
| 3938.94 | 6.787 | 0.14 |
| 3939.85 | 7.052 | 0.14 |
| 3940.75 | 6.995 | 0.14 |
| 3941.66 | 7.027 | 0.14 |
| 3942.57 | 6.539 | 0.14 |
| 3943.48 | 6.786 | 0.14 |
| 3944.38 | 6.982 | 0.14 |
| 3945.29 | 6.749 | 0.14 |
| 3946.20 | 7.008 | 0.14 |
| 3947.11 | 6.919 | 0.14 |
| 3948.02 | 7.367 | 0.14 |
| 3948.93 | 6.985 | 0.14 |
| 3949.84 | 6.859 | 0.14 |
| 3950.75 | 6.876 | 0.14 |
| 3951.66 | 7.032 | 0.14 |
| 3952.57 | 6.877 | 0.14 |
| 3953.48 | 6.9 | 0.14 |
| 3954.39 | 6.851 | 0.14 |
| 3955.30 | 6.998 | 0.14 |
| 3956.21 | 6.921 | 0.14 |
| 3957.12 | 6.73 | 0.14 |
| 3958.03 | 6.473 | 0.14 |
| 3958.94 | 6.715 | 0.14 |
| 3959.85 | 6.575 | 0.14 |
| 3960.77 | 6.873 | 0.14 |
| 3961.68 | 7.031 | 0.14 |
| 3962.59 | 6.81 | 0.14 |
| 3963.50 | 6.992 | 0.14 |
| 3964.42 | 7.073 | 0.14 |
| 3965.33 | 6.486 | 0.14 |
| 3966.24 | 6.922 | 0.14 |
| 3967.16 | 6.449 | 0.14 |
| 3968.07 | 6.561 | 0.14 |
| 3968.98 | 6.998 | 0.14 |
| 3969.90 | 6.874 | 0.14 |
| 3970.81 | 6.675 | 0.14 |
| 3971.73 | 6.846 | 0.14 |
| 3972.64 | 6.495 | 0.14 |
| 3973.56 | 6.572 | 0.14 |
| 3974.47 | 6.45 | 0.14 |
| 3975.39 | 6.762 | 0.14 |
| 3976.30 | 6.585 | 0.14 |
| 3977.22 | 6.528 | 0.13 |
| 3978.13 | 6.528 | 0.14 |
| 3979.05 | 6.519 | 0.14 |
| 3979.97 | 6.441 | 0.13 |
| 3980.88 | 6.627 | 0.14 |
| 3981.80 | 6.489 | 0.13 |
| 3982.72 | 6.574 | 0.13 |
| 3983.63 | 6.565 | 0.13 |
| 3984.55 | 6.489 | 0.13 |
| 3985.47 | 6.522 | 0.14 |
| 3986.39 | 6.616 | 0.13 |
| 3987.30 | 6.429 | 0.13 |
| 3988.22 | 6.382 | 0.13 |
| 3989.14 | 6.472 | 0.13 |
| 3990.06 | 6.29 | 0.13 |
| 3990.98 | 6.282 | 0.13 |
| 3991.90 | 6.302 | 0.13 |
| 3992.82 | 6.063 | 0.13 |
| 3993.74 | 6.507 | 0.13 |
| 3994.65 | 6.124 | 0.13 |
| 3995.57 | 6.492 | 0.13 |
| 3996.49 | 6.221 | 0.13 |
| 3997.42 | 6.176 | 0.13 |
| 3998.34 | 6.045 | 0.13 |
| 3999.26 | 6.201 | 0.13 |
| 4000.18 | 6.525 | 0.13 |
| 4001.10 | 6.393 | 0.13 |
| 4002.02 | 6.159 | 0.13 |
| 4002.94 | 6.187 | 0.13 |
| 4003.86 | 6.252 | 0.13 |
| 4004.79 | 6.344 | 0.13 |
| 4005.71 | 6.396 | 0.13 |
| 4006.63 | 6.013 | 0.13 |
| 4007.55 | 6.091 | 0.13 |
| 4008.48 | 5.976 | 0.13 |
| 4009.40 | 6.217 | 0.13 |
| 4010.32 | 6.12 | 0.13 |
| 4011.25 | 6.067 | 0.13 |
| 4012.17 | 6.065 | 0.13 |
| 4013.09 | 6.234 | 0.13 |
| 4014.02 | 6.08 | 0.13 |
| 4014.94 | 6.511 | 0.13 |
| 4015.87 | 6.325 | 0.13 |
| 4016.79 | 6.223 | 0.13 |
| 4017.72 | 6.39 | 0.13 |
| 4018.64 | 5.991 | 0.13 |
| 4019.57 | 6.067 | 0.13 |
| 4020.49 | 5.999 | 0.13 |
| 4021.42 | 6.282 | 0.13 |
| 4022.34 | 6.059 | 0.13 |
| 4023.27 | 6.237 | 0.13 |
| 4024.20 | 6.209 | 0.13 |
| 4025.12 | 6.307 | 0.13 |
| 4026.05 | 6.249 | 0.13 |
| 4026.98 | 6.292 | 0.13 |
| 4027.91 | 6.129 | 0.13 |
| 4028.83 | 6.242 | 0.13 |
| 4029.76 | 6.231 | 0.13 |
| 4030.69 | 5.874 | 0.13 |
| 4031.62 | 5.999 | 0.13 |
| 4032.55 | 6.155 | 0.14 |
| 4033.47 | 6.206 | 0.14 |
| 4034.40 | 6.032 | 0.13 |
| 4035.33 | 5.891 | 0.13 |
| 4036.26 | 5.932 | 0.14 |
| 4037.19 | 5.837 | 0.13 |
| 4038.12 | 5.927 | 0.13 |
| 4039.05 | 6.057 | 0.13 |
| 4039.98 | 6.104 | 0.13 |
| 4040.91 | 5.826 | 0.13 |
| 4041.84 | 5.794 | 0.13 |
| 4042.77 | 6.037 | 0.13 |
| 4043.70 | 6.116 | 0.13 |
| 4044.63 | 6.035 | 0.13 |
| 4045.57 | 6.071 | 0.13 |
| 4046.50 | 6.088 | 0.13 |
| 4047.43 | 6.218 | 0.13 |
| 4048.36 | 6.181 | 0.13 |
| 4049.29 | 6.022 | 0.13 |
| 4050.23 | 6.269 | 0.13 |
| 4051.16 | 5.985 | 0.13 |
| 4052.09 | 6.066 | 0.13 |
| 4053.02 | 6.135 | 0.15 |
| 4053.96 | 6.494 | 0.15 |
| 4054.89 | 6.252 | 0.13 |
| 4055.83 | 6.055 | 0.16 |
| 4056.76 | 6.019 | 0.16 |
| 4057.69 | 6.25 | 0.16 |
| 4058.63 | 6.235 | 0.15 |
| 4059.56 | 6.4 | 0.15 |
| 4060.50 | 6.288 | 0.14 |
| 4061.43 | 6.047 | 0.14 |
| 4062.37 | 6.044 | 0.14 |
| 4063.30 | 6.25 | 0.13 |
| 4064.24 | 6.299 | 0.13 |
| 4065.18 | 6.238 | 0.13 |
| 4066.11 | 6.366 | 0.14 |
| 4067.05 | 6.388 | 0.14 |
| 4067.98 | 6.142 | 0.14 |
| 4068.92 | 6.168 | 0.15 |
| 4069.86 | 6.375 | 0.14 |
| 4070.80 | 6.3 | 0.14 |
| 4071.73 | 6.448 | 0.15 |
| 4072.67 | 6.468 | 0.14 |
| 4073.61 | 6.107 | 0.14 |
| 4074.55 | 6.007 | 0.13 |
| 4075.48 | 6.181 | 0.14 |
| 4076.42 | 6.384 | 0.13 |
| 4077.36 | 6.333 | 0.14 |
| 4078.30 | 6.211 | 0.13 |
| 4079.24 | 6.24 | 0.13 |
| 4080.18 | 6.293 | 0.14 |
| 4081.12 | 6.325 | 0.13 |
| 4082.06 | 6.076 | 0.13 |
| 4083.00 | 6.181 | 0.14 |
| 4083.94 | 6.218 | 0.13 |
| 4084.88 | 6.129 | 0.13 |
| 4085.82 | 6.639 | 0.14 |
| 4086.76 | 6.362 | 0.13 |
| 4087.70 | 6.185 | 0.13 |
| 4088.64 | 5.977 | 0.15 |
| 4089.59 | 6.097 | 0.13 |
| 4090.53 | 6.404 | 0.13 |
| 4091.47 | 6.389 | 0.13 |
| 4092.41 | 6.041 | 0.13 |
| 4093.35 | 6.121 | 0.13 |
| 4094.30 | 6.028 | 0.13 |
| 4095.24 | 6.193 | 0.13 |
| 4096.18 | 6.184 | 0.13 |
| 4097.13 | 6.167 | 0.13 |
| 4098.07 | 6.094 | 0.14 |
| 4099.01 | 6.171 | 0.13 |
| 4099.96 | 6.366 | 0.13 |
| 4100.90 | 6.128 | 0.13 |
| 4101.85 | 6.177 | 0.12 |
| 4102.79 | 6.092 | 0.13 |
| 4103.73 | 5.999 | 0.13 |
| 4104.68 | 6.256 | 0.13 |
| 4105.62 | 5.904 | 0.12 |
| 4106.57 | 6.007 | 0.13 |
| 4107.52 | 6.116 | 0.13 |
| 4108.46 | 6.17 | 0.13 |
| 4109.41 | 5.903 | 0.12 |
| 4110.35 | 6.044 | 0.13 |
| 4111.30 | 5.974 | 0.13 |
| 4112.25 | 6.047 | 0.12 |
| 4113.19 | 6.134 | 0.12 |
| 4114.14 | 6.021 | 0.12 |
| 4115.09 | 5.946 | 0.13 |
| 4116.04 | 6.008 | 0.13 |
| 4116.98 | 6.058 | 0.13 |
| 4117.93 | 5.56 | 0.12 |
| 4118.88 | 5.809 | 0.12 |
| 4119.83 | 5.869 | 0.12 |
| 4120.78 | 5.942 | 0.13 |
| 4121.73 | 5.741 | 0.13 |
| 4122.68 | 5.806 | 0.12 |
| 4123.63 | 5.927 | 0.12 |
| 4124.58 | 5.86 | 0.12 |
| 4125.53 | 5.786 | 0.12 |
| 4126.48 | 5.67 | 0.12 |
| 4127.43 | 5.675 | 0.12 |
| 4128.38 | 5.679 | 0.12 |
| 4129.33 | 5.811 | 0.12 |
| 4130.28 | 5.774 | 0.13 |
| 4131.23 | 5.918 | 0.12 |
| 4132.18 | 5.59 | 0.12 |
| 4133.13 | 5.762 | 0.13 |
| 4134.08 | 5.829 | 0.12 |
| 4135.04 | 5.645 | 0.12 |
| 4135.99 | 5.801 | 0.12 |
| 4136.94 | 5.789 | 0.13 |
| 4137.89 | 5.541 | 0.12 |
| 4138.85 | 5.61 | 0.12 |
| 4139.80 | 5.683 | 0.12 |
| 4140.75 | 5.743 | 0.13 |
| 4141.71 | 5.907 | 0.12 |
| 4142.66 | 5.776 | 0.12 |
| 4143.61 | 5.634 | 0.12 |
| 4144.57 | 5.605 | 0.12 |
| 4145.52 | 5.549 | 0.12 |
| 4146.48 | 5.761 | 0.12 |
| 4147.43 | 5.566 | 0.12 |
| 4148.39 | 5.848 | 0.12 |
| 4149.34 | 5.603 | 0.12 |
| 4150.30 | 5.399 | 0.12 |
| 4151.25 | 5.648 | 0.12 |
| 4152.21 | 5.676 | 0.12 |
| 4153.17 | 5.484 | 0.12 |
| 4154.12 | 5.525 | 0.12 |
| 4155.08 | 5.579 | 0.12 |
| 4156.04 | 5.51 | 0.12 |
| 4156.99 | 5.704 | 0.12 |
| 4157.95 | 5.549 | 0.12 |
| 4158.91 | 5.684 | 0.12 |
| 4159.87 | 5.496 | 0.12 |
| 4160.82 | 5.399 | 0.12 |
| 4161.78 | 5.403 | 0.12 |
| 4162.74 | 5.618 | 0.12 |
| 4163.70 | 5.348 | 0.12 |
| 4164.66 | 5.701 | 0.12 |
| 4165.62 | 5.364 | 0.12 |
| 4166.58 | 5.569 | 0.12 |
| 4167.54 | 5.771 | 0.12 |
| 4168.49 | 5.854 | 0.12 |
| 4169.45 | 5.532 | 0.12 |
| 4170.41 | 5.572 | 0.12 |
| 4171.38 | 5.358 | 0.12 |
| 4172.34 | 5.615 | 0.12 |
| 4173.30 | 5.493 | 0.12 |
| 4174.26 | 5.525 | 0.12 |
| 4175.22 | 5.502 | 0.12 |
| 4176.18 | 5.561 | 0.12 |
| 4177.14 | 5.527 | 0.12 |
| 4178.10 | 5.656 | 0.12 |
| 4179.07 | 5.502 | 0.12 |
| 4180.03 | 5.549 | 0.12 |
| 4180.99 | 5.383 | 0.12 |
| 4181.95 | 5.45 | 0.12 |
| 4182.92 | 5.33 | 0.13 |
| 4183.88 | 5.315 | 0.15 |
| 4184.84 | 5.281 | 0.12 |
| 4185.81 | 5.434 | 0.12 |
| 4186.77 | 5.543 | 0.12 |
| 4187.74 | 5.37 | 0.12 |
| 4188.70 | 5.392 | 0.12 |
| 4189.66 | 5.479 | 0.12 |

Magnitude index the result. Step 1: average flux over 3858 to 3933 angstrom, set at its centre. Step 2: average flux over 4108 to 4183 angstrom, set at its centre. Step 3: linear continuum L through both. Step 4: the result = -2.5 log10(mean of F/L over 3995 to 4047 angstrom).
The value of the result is 0.07 mag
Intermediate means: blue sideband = 7.37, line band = 6.14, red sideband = 5.69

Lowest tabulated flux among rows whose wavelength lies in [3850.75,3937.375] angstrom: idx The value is 6.713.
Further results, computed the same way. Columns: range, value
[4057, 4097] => 5.977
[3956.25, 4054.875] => 5.794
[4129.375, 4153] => 5.399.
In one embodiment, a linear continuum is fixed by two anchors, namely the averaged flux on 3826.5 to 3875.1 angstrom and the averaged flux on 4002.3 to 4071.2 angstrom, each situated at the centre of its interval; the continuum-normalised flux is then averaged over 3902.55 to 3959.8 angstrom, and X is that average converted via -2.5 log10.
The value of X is 0.017 mag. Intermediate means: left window 7.78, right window 6.15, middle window 6.96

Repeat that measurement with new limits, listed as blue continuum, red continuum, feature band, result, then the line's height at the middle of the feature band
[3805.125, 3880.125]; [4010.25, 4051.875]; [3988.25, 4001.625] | 0.02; 6.41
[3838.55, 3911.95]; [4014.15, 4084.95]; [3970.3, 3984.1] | 0.03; 6.76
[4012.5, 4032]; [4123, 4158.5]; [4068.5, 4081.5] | -0.05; 5.96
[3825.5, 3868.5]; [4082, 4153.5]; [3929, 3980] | 0.03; 7.02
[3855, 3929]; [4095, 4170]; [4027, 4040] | 0.07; 6.46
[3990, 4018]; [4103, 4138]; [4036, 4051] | 0.01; 6.11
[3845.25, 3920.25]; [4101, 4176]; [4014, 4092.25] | 0.03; 6.34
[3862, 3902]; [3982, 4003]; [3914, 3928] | 0.03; 7.15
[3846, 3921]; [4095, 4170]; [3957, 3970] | 0.03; 6.96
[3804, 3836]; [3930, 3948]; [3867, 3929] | -0.03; 7.13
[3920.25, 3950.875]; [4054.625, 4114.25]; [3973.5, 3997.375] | 0.04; 6.69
